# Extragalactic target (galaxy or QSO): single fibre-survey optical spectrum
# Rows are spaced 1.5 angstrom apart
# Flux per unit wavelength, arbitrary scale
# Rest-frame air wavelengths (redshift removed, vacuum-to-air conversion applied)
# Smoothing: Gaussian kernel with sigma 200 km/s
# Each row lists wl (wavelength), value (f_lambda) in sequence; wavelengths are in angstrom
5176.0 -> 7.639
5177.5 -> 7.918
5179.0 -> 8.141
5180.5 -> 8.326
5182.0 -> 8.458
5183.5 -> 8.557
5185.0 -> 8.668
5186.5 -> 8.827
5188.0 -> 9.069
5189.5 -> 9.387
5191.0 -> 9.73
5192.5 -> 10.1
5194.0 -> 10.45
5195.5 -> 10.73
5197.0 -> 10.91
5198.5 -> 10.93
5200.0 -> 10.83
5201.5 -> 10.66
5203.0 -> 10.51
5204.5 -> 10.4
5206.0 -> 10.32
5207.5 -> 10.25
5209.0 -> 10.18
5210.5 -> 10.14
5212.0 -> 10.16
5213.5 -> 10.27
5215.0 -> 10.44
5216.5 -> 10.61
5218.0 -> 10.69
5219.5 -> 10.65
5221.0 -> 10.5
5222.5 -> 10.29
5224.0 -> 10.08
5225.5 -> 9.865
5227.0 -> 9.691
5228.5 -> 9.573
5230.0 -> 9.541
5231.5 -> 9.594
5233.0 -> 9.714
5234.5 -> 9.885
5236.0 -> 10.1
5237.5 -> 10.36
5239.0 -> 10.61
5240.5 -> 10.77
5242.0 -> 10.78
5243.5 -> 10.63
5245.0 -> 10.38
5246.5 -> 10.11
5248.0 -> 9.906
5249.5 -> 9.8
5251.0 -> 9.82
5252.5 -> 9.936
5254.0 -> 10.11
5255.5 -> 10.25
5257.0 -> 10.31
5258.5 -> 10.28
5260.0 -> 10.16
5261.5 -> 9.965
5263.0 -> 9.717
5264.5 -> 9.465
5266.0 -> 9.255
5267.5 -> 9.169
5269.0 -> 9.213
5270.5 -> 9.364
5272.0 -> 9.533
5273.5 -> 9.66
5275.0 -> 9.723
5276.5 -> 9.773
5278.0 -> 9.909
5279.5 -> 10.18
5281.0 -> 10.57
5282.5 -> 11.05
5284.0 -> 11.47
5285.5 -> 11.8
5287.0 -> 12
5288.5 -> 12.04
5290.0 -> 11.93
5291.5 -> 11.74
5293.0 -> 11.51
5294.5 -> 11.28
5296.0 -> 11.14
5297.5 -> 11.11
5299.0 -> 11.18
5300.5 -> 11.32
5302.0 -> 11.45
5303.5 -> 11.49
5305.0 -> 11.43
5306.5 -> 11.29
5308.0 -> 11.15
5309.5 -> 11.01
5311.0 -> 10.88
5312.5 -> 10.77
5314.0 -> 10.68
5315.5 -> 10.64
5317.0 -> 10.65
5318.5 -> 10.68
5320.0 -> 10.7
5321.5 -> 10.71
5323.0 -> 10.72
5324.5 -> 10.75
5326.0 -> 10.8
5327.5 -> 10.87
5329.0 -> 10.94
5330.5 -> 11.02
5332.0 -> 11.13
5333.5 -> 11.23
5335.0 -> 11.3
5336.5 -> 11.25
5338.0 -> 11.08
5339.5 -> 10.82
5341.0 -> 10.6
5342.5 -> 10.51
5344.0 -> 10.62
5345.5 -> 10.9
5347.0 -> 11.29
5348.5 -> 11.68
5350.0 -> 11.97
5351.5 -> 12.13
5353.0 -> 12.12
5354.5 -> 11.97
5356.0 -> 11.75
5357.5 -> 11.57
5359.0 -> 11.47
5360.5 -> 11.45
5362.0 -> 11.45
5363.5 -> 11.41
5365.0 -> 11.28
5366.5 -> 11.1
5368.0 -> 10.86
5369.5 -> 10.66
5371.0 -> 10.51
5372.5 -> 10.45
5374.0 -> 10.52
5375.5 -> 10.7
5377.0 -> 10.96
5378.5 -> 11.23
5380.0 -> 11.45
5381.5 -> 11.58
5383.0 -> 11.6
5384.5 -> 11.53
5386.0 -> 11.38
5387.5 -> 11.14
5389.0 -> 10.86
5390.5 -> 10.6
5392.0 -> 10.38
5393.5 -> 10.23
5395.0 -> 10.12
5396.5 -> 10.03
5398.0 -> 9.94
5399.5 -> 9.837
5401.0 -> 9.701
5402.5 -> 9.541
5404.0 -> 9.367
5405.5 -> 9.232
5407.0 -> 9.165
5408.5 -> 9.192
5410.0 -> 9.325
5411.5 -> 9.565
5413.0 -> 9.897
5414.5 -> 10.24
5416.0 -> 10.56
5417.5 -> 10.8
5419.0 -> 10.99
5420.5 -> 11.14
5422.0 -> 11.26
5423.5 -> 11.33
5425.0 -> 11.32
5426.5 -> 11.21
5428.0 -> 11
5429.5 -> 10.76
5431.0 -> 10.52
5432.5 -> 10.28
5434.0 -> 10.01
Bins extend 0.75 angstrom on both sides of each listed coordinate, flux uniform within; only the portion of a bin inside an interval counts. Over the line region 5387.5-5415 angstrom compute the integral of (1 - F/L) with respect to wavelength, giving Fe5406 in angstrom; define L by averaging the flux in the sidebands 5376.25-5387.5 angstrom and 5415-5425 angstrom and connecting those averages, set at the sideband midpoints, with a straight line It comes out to 3.24 angstrom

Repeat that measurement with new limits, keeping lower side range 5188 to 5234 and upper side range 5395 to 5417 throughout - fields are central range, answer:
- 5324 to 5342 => -2.0 angstrom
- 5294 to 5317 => -2.6 angstrom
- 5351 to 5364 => -2.5 angstrom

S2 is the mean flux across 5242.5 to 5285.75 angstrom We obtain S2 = 10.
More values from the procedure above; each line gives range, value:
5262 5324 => 10.7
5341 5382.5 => 11.2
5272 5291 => 10.8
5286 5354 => 11.2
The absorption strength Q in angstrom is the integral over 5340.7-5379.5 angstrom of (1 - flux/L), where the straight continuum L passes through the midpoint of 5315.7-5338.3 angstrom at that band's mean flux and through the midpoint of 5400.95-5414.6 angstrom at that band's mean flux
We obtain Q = -3.3 angstrom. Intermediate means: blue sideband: 10.9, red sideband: 9.48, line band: 11.2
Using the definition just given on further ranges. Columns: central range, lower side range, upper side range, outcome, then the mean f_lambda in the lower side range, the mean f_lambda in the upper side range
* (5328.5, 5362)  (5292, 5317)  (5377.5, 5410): -1.66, 11.1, 10.4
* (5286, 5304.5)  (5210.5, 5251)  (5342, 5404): -1.72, 10.2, 11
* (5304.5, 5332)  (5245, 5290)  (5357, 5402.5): -1.02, 10.2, 10.8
